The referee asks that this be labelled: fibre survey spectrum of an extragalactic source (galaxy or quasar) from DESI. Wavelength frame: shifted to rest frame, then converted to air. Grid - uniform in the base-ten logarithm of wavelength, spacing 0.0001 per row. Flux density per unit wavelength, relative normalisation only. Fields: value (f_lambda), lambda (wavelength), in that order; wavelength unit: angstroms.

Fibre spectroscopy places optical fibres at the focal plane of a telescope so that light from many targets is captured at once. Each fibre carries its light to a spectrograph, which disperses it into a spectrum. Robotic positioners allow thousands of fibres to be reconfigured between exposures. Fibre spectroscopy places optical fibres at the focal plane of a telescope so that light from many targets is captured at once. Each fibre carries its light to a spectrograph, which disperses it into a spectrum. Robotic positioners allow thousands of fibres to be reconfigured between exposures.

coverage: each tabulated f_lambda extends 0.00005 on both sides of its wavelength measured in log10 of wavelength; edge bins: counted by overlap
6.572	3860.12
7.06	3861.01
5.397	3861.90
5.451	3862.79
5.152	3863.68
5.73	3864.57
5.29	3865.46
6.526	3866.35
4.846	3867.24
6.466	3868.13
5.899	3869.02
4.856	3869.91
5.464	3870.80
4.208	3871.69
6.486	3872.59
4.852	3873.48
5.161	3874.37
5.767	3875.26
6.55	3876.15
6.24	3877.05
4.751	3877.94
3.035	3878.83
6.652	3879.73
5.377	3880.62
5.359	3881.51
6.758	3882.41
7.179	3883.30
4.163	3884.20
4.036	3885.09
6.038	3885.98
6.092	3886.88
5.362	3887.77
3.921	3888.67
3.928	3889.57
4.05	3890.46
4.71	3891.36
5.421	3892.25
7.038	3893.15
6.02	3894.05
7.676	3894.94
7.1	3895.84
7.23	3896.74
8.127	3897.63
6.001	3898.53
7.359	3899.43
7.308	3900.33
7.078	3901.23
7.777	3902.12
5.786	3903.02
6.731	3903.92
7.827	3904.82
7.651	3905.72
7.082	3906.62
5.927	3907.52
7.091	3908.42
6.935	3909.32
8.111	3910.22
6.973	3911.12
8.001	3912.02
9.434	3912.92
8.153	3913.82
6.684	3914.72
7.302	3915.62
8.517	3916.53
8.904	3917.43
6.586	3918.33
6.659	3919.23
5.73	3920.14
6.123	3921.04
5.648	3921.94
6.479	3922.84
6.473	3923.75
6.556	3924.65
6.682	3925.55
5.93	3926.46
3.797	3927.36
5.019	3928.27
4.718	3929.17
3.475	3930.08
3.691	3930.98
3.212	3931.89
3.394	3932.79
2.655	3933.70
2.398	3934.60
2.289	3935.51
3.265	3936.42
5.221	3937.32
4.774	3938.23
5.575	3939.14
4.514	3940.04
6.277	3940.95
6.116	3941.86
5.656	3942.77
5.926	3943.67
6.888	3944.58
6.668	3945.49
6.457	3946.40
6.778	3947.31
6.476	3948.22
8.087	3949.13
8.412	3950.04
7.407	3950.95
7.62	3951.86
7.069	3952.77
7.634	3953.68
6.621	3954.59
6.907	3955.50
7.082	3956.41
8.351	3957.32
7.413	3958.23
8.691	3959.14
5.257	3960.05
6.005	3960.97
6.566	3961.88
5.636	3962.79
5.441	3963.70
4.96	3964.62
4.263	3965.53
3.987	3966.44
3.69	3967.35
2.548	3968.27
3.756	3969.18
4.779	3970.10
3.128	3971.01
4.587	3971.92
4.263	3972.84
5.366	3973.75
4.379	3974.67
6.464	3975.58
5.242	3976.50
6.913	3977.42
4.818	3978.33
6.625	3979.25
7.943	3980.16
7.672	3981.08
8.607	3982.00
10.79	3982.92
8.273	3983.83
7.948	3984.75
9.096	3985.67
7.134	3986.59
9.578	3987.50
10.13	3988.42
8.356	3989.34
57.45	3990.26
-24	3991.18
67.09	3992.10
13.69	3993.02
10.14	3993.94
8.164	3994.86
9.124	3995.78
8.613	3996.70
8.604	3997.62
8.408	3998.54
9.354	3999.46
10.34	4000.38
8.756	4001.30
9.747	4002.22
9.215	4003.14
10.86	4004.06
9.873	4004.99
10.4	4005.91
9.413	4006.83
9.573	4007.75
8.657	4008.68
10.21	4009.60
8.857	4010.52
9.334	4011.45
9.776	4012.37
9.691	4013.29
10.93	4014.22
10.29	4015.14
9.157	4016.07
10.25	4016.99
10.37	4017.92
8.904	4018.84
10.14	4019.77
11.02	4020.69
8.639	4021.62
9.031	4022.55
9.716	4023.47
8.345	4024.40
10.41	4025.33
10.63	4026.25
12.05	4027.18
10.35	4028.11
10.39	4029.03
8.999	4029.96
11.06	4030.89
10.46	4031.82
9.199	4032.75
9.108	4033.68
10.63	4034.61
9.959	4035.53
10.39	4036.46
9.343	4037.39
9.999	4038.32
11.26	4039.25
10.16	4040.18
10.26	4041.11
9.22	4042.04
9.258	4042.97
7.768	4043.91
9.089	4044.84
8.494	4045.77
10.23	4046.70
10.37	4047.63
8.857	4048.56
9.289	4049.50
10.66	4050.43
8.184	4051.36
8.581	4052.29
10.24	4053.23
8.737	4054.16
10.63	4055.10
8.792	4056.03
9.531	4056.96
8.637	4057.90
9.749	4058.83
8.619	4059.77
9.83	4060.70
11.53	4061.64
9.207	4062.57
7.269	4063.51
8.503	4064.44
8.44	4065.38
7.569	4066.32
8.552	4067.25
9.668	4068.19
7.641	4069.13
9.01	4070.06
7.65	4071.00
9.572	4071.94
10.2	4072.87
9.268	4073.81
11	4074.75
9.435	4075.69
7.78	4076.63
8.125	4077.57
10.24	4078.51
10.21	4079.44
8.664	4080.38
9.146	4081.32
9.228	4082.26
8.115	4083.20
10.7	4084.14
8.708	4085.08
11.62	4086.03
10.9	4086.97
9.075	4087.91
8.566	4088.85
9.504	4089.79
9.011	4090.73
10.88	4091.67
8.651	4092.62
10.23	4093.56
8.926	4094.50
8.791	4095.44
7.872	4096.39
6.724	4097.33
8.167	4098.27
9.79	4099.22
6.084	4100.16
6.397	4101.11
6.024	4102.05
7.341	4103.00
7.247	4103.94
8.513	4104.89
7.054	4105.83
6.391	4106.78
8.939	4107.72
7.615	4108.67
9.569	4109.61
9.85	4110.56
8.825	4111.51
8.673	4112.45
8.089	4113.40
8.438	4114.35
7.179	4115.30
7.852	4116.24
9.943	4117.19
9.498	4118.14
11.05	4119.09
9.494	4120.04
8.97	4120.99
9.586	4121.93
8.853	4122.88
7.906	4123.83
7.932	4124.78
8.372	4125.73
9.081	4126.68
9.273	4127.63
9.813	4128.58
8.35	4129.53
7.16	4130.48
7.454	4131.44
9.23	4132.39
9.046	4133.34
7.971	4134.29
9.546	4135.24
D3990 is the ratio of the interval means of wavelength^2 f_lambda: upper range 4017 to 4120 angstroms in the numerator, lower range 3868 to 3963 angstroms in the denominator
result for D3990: 1.62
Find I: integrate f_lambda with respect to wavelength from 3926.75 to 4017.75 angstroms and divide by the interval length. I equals 7.83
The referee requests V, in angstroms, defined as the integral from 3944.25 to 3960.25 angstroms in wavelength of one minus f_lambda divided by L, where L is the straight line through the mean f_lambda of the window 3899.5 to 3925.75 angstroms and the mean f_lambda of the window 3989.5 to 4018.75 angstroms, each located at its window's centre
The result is 3.40 angstroms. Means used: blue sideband 7.12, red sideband 11.9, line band 7.25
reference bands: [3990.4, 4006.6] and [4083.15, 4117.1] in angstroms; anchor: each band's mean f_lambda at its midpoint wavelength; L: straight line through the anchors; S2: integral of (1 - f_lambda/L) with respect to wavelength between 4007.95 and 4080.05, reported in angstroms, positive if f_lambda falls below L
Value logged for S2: 6.10 angstroms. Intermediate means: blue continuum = 12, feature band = 9.52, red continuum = 8.53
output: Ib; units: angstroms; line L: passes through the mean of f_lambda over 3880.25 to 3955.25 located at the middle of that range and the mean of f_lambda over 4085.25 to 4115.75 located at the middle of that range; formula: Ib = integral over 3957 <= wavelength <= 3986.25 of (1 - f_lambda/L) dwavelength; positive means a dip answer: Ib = 3.4 angstroms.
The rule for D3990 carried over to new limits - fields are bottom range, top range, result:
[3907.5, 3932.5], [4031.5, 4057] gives 1.60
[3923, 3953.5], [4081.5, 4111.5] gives 1.70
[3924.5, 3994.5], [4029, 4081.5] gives 1.36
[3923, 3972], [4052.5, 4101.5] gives 1.75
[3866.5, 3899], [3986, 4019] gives 2.18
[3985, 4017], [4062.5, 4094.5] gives 0.82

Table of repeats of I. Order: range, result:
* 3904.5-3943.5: 5.89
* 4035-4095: 9.36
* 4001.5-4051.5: 9.79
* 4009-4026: 9.73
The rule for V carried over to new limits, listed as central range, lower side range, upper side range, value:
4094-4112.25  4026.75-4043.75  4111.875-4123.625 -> 2.4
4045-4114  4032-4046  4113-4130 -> 2.7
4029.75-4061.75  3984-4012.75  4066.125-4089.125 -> 1.9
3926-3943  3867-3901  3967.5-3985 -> 4.5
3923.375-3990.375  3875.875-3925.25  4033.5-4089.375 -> 10.0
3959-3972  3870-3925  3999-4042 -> 5.5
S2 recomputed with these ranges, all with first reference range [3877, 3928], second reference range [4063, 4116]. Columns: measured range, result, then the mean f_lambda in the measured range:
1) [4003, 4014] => -2.9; 9.69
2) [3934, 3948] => 3.3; 5.25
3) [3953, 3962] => 0.0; 7.07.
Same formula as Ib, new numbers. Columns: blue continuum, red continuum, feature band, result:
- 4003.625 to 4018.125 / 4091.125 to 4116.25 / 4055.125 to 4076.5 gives -0.6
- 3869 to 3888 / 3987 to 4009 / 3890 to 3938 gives 8.0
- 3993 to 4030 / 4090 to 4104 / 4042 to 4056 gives -0.4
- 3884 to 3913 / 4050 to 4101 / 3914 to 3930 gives 1.2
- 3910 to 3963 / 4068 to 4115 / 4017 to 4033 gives -4.9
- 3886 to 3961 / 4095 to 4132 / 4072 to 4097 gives -4.4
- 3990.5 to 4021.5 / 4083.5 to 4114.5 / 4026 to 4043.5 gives -0.1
